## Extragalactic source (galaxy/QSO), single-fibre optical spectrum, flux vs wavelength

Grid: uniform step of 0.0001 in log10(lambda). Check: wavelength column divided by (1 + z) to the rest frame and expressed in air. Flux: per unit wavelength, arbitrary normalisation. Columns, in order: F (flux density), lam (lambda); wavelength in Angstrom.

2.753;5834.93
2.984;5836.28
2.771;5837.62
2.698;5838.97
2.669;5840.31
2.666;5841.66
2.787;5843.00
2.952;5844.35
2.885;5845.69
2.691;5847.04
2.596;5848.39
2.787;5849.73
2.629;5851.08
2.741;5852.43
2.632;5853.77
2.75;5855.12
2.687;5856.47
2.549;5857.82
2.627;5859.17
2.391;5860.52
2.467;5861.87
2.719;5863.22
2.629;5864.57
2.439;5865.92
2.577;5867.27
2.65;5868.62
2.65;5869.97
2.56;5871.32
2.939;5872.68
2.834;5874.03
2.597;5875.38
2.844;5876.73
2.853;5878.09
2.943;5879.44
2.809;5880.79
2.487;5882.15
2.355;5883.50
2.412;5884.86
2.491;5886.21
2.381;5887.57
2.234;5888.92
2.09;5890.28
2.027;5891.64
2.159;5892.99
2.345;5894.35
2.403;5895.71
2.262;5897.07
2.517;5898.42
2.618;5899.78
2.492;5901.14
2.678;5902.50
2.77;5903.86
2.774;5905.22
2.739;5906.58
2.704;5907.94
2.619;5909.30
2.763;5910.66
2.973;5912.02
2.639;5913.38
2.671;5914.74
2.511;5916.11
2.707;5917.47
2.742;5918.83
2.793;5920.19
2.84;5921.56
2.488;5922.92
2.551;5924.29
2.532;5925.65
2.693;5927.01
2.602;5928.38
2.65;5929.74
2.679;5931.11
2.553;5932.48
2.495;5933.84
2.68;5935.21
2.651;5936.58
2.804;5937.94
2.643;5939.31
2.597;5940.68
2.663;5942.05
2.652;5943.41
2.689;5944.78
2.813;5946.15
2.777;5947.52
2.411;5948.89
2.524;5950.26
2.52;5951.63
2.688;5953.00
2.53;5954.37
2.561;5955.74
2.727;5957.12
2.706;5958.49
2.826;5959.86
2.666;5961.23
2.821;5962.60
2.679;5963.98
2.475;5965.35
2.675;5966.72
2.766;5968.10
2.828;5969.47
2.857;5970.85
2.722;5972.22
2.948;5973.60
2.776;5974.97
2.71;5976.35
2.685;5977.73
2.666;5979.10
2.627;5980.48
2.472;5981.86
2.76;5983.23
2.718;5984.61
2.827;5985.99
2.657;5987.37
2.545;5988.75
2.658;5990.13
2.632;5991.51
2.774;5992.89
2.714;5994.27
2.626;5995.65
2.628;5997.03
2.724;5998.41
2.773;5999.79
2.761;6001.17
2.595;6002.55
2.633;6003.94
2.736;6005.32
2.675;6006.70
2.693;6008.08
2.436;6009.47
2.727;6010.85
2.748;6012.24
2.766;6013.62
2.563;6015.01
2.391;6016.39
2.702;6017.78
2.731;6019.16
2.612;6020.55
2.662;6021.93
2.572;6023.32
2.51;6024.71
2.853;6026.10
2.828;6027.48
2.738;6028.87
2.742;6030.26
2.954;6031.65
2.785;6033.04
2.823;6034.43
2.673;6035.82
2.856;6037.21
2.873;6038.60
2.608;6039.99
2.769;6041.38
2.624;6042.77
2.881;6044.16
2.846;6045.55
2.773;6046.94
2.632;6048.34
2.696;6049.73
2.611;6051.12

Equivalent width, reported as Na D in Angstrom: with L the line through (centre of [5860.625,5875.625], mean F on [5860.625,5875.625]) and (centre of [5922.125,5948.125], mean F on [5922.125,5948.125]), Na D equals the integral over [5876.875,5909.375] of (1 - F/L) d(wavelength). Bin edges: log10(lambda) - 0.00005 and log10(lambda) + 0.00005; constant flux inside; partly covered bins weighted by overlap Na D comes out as 1.6 Angstrom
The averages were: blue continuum 2.63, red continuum 2.64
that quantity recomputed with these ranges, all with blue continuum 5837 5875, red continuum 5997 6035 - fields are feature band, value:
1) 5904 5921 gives -0.3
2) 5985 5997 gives 0.1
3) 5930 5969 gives 0.5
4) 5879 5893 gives 1.5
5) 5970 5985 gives -0.2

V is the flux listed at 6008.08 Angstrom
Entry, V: 2.693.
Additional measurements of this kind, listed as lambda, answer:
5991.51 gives 2.632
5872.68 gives 2.939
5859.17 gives 2.627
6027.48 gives 2.828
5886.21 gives 2.491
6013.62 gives 2.766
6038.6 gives 2.873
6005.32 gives 2.736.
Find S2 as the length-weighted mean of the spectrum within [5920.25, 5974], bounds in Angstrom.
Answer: 2.67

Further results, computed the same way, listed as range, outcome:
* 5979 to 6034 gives 2.68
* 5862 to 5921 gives 2.59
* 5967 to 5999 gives 2.71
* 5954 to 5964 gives 2.69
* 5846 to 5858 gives 2.68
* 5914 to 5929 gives 2.65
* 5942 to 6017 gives 2.68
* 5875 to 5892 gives 2.51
